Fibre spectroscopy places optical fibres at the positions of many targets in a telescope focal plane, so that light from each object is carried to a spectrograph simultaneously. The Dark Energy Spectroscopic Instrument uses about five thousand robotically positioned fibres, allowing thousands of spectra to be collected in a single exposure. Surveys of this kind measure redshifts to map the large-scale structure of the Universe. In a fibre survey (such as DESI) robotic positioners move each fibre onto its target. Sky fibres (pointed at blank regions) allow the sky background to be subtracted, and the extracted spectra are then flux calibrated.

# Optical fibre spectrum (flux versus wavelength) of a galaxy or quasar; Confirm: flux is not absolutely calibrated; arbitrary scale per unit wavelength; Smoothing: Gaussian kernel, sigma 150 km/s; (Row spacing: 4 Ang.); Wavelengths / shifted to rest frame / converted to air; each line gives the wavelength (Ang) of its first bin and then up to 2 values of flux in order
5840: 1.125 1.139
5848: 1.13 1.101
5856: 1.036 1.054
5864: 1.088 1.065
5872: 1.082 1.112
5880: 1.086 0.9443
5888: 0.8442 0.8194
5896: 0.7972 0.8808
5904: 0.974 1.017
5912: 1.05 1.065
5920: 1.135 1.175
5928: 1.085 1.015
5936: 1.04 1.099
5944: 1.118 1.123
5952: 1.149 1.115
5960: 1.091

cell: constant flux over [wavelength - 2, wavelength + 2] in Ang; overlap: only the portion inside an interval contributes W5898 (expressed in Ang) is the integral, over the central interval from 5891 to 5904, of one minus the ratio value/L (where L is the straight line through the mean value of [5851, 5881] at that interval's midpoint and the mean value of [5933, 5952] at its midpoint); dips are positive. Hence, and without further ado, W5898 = 2.8 Ang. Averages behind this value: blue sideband 1.08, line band 0.855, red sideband 1.1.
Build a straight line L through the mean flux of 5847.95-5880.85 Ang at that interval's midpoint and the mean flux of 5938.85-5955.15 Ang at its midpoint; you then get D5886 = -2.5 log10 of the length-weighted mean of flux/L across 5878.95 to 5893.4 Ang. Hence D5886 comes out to 0.19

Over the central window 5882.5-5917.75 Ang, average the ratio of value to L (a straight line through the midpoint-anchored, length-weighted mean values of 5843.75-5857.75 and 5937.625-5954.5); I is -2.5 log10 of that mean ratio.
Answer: 0.190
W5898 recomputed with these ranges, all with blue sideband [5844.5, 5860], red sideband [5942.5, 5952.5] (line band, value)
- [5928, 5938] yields 0.74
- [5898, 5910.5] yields 1.68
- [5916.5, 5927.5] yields -0.15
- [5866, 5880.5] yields 0.15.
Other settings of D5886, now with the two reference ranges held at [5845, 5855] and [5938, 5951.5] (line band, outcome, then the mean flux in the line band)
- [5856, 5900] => 0.13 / 0.986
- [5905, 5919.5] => 0.07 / 1.05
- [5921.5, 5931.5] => 0.00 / 1.11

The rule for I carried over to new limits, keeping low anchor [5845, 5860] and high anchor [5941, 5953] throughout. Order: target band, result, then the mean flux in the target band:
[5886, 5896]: 0.316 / 0.825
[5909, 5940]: 0.036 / 1.08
